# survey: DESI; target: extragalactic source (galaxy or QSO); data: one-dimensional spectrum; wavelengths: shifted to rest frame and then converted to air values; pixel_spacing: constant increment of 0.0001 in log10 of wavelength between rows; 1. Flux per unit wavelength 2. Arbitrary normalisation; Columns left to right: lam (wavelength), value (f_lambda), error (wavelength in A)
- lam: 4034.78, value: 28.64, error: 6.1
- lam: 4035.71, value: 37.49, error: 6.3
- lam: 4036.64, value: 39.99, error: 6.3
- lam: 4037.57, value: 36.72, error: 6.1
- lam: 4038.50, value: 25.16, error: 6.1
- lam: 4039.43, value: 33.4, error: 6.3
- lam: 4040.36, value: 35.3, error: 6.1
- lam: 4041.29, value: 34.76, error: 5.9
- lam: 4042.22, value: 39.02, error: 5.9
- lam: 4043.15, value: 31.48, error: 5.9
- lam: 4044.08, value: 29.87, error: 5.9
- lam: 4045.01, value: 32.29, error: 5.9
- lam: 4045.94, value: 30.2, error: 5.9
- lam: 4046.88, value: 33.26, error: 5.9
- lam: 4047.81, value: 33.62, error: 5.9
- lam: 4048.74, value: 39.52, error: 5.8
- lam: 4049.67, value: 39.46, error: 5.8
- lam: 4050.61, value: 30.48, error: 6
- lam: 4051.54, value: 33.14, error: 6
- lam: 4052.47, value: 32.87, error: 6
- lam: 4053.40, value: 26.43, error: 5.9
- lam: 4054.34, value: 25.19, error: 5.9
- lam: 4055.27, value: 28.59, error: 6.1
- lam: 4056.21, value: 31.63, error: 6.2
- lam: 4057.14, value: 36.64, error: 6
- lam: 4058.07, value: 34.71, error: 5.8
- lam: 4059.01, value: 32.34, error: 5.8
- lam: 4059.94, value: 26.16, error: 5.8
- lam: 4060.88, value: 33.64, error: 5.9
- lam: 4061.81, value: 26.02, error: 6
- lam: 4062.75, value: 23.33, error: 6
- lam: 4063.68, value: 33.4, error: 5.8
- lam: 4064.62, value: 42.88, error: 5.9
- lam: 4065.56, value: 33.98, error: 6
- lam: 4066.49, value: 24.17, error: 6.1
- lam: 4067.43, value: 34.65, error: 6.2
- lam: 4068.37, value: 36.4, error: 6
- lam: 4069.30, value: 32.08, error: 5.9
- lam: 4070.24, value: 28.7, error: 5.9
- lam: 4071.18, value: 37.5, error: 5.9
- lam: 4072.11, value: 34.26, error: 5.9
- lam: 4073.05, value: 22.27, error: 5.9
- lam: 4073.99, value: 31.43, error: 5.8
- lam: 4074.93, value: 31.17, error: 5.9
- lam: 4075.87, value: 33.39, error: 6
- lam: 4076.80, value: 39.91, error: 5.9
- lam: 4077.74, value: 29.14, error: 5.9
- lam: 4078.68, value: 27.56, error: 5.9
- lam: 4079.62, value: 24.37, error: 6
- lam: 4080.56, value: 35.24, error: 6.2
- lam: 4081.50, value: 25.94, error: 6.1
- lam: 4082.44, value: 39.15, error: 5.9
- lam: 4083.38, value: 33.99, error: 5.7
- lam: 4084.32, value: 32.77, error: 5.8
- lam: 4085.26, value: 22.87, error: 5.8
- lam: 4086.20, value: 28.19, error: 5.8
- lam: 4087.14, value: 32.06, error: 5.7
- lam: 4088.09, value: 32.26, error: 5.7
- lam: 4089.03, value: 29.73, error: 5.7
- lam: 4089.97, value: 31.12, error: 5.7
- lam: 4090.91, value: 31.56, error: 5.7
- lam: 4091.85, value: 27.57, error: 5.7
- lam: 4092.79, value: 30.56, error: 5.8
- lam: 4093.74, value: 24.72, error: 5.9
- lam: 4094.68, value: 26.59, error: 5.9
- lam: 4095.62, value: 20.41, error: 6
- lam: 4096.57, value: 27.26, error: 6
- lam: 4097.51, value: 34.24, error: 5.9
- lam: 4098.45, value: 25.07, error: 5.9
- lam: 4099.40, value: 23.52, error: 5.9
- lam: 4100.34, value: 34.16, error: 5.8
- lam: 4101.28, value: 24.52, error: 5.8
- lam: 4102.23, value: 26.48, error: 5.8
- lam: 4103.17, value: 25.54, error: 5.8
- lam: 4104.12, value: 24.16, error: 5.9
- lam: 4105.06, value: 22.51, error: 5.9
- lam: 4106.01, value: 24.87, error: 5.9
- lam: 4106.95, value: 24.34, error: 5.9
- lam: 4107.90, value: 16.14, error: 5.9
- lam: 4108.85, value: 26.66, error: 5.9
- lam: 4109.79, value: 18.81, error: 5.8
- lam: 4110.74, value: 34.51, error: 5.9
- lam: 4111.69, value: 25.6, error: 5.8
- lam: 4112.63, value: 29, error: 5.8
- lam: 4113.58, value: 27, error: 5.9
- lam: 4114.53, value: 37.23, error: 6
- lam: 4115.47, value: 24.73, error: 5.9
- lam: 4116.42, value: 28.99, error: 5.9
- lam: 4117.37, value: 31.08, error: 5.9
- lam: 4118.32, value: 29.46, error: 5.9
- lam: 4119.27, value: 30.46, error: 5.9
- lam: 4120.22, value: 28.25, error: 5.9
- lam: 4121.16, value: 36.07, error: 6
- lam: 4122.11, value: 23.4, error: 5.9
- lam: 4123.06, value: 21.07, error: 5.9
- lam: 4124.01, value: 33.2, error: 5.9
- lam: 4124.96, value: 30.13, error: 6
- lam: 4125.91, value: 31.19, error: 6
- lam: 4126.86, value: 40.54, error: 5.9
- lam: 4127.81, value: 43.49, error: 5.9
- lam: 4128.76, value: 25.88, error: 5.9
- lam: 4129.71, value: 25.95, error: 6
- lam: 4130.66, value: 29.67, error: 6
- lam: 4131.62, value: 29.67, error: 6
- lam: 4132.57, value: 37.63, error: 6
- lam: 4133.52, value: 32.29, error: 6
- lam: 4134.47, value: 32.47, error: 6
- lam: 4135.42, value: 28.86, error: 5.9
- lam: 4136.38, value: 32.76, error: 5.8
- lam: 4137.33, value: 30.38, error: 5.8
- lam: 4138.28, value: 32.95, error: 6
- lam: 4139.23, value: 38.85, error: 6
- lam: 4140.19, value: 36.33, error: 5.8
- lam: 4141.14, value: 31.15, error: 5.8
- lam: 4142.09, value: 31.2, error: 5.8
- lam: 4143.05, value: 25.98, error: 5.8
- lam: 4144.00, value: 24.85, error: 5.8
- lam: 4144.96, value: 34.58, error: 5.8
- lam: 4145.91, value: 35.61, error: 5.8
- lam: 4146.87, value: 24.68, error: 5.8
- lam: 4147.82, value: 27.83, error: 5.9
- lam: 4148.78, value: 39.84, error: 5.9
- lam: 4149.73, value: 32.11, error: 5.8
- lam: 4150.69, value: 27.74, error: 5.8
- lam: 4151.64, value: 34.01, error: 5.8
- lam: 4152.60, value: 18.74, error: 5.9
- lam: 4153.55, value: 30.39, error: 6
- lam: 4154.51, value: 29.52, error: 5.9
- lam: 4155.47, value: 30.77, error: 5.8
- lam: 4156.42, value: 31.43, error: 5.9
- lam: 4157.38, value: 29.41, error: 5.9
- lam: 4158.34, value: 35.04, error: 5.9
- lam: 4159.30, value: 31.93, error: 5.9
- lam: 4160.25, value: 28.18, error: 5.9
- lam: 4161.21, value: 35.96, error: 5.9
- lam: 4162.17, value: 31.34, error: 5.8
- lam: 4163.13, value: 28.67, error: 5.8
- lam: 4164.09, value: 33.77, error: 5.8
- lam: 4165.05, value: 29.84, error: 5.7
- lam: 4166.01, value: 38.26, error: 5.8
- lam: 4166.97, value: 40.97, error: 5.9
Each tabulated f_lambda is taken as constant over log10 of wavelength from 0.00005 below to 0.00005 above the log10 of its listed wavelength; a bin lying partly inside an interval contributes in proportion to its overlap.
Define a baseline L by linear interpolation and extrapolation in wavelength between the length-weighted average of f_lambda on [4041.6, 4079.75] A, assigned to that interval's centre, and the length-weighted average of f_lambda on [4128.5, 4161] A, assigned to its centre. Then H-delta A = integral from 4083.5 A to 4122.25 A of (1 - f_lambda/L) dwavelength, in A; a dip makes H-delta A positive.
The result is 4.5 A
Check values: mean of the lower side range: 32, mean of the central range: 27.8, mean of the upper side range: 30.9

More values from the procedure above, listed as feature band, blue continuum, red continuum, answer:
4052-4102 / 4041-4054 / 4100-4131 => 1.24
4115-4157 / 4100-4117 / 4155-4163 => -2.35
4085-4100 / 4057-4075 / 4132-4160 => 1.65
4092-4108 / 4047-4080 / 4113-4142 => 2.89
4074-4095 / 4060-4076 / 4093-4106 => -1.31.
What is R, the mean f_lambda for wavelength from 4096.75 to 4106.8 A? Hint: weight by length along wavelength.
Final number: 26.5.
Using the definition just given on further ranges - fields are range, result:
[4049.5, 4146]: 30.1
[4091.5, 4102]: 27.1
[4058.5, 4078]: 31.8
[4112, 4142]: 31.3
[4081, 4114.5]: 27.7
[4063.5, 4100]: 30.5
